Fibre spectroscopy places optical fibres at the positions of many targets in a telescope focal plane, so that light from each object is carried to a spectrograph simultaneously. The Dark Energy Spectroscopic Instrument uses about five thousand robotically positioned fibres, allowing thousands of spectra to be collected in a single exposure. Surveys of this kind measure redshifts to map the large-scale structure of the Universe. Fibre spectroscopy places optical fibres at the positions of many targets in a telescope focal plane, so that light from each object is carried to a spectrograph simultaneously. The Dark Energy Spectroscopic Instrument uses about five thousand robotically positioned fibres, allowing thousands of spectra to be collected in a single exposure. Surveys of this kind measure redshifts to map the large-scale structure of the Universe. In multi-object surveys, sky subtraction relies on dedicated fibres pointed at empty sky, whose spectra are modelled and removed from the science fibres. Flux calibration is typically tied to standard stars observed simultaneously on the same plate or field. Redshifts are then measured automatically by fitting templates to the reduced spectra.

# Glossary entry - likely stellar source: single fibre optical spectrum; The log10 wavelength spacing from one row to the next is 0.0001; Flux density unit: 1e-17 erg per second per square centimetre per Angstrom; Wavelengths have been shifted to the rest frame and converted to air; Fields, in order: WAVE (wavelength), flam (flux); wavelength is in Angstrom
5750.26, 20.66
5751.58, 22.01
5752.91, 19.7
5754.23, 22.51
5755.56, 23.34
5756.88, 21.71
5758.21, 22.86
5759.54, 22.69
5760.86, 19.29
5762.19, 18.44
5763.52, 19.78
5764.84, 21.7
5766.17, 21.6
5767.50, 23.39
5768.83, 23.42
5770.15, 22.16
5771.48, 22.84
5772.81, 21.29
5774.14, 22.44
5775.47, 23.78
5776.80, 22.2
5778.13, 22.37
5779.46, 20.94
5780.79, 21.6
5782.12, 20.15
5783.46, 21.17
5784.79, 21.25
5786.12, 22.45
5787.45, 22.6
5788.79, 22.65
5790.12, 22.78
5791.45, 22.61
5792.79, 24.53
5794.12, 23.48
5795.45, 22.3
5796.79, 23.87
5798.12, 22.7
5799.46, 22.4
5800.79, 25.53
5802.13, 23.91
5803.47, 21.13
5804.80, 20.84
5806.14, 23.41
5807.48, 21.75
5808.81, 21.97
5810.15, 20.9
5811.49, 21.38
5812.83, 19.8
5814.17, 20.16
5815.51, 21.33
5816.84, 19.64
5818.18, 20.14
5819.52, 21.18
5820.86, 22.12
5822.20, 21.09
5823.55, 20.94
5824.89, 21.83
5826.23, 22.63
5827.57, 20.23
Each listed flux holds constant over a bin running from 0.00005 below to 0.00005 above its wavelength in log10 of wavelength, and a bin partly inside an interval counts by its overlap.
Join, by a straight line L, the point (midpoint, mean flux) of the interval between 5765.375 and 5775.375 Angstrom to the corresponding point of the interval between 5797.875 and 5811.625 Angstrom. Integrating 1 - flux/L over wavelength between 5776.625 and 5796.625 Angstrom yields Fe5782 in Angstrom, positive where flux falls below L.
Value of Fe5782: 0.2 Angstrom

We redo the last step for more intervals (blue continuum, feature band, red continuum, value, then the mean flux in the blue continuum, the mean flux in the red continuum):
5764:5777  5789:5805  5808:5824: -1.1 Angstrom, 22.5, 20.9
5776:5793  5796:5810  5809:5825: -0.9 Angstrom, 22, 20.9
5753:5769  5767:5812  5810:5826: -2.5 Angstrom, 21.6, 20.9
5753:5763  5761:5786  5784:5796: 0.4 Angstrom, 21.4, 22.7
